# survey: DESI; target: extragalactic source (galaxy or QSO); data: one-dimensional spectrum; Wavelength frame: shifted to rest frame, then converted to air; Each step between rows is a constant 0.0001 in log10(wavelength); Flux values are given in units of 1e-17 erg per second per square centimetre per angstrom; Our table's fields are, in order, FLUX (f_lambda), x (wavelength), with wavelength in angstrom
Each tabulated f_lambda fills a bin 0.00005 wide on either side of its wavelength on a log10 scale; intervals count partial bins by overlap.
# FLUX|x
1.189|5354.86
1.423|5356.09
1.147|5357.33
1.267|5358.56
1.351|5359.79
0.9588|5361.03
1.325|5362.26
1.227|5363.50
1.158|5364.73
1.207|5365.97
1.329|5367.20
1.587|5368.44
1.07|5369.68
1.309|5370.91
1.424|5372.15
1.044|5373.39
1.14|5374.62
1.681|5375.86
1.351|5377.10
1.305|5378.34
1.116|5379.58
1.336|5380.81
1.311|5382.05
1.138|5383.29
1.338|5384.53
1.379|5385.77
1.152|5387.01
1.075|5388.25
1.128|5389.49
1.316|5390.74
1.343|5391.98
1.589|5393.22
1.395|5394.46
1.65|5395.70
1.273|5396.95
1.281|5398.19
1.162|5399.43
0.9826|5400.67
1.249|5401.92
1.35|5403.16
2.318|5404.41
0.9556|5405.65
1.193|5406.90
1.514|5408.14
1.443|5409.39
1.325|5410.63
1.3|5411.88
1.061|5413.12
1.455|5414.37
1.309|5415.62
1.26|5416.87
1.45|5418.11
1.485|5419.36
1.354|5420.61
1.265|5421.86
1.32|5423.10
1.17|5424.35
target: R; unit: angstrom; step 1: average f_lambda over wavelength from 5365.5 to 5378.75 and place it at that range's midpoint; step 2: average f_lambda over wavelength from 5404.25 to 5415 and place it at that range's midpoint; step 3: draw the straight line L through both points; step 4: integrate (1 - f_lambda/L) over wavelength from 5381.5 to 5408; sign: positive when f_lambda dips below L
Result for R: 0.46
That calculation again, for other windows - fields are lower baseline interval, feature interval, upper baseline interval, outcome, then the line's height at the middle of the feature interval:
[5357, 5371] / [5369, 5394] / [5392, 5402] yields 0.2 angstrom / 1.29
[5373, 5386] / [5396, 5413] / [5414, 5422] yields 0.1 angstrom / 1.34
